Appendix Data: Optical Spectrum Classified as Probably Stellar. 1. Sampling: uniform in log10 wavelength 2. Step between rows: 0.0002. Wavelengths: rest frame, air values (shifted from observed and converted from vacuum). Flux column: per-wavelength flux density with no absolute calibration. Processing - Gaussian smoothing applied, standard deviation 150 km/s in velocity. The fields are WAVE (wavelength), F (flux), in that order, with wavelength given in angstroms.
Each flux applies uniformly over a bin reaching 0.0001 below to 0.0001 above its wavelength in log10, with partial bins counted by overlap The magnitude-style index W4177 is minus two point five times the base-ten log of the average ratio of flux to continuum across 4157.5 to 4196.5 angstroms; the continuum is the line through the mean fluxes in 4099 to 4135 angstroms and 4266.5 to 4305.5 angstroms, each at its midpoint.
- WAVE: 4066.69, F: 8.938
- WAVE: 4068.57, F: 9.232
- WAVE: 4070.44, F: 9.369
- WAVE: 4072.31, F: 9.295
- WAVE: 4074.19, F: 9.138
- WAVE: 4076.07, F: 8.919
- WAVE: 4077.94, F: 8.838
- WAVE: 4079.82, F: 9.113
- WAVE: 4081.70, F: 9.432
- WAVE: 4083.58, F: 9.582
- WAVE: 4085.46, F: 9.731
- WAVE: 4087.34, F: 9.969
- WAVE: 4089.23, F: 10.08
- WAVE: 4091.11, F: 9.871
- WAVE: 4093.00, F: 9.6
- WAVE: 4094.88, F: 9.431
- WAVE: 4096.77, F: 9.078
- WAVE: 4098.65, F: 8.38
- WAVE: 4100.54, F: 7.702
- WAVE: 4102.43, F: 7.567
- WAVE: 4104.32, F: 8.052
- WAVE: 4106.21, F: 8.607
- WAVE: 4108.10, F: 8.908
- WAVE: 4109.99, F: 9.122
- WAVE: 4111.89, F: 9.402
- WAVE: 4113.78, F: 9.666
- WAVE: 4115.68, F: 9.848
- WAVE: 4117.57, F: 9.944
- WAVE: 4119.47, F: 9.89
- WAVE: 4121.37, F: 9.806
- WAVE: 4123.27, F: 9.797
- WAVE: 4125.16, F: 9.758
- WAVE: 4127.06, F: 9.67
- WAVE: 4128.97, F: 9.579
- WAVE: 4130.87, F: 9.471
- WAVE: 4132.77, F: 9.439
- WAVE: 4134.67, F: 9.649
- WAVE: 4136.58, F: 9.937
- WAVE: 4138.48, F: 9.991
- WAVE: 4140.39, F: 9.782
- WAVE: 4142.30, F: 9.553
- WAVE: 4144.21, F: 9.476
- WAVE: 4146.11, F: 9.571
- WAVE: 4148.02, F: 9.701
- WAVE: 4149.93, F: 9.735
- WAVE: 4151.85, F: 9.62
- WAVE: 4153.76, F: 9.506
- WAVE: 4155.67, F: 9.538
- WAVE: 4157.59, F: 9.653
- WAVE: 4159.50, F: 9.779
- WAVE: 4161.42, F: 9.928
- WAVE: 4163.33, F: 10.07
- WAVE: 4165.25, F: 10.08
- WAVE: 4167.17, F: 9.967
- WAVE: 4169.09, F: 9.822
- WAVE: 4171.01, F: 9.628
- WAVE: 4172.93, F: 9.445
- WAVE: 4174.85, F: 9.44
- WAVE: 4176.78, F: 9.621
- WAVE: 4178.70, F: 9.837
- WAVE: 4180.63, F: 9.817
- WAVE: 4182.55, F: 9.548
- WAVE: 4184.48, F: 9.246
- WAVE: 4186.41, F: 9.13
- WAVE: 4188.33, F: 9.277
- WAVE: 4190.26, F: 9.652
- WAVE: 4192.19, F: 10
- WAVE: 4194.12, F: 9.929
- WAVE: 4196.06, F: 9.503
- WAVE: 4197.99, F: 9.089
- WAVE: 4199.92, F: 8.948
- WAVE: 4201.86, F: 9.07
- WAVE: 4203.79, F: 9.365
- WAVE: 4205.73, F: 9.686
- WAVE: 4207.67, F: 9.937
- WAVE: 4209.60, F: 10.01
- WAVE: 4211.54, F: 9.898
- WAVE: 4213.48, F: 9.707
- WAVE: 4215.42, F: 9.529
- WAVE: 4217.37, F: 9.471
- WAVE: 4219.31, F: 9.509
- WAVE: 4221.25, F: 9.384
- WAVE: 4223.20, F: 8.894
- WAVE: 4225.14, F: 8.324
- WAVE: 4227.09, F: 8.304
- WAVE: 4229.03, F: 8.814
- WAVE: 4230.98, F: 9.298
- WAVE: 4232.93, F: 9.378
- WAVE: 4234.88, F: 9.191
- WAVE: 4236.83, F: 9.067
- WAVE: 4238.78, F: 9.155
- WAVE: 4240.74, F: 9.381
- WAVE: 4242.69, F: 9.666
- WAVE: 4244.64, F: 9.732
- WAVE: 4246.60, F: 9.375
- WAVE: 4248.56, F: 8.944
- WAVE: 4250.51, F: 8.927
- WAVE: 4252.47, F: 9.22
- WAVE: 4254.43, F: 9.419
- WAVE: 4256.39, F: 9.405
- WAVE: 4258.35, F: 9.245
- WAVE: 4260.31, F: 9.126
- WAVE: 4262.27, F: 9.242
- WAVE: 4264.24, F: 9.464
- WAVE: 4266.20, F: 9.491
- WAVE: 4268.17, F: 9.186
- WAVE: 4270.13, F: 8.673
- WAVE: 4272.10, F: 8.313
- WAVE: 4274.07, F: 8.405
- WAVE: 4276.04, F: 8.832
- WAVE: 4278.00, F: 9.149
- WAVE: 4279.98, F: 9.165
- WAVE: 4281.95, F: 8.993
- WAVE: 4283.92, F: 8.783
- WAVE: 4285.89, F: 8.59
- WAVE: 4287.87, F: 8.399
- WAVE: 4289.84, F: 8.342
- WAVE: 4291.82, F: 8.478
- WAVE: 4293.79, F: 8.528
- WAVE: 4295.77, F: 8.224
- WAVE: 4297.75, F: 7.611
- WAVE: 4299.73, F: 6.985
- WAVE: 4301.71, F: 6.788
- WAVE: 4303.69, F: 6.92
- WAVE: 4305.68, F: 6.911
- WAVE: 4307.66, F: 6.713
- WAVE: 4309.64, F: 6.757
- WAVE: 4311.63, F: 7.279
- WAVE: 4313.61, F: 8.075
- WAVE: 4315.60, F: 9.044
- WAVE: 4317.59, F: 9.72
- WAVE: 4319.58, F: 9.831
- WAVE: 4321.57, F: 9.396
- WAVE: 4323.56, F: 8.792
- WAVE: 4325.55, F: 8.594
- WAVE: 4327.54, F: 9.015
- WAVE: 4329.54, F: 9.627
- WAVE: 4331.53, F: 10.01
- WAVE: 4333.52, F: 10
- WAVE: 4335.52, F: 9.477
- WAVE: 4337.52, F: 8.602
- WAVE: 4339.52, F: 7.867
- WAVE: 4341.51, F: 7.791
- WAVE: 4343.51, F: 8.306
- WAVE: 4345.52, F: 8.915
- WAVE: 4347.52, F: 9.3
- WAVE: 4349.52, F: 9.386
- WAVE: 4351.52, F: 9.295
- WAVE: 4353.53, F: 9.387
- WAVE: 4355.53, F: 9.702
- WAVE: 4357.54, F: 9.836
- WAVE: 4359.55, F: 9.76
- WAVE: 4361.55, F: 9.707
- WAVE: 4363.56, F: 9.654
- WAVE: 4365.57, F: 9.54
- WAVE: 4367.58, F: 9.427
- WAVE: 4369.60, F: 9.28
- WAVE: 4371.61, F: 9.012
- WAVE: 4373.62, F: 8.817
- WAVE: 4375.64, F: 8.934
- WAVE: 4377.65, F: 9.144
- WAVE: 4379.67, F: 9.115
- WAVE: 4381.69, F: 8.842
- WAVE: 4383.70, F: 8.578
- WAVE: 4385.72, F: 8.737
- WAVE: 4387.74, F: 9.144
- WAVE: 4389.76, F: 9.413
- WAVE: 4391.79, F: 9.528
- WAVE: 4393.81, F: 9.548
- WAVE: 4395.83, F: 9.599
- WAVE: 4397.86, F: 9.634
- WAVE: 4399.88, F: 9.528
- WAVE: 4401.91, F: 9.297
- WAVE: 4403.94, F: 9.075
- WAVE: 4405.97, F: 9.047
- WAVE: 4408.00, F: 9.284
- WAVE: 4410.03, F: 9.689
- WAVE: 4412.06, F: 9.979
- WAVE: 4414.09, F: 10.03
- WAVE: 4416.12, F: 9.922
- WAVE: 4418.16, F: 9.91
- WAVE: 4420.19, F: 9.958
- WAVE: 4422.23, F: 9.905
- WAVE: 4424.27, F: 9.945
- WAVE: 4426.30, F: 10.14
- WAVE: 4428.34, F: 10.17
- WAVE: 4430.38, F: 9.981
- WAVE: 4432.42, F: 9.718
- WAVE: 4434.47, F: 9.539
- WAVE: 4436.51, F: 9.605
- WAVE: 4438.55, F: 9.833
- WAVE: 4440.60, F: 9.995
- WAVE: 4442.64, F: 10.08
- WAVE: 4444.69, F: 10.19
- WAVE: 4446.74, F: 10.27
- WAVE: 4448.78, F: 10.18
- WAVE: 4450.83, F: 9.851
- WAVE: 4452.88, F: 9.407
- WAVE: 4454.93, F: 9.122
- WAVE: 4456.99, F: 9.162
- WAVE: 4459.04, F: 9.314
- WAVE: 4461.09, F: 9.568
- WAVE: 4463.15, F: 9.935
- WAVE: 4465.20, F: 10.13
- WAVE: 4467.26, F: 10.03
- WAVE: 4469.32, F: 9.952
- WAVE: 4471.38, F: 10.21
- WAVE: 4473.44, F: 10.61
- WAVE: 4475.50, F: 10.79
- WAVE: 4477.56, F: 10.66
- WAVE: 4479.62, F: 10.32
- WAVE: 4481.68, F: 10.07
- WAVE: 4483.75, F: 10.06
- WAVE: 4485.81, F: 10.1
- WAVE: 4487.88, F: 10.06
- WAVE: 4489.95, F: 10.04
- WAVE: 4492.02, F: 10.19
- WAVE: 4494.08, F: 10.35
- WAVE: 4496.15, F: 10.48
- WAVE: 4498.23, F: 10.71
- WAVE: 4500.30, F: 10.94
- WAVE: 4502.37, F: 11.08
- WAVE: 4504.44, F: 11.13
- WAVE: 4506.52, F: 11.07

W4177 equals -0.09 mag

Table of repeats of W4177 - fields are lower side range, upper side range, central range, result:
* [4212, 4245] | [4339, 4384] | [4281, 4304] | 0.138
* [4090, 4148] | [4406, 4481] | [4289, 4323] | 0.209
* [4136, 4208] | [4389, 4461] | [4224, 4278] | 0.064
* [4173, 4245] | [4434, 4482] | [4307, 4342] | 0.109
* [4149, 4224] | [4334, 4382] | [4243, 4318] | 0.099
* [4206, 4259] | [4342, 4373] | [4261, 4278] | 0.041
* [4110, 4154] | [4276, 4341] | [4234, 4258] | -0.047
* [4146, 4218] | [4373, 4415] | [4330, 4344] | 0.054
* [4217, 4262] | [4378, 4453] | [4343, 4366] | 0.007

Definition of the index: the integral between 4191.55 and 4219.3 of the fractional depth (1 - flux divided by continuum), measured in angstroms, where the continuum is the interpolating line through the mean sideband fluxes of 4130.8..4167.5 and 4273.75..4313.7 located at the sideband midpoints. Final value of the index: -1.6 angstroms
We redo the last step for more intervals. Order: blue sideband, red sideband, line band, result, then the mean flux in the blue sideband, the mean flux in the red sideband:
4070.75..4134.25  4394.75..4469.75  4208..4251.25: 0.88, 9.3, 9.75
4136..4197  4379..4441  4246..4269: 0.92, 9.68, 9.57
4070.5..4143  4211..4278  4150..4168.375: -1.00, 9.36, 9.17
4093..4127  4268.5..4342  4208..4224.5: -1.44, 9.15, 8.46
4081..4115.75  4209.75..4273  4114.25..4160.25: -2.68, 9.14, 9.22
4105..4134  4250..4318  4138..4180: -2.06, 9.52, 8.45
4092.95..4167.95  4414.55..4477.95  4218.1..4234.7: 1.03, 9.46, 9.93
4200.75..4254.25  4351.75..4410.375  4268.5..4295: 1.80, 9.3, 9.31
